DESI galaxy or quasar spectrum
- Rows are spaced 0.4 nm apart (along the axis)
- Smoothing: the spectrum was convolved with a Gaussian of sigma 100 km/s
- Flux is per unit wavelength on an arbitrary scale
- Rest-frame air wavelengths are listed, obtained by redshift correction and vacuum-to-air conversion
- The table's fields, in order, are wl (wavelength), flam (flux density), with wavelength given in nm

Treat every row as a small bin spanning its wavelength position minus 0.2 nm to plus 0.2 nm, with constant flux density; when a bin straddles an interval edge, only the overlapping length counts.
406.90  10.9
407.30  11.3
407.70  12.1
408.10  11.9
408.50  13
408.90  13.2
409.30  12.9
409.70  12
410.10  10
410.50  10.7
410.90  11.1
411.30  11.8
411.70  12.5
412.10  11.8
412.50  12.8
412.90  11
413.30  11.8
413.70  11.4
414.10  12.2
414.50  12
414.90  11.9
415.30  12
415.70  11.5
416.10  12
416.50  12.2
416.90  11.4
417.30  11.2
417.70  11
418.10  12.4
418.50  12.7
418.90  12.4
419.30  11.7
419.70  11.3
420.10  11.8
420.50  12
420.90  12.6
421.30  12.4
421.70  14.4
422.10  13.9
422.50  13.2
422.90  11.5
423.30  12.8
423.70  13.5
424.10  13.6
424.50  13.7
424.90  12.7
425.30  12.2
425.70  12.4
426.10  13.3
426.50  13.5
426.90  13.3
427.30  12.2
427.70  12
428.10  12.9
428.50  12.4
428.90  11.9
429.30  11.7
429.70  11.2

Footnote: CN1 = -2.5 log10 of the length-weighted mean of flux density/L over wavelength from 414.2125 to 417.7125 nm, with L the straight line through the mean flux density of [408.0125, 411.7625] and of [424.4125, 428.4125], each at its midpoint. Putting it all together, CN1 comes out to 0.04 mag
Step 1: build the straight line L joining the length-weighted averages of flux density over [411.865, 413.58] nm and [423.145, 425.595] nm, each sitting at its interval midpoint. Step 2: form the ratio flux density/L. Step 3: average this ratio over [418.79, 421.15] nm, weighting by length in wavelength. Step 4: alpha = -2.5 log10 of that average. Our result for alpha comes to 0.06 mag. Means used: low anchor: 11.8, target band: 12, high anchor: 13.1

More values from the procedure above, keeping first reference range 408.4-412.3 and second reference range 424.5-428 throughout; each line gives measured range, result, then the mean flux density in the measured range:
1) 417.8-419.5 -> 0.01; 12.2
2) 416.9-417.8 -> 0.10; 11.2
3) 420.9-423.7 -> -0.04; 13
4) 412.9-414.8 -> 0.03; 11.8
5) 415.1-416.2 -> 0.03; 11.8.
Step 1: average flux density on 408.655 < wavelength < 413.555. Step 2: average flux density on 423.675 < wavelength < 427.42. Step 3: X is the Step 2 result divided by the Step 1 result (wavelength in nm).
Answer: 1.1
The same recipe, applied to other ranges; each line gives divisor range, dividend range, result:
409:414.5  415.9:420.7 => 1.01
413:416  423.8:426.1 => 1.10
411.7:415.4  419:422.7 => 1.06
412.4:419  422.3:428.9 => 1.08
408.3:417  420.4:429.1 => 1.08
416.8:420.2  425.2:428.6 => 1.08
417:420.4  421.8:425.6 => 1.10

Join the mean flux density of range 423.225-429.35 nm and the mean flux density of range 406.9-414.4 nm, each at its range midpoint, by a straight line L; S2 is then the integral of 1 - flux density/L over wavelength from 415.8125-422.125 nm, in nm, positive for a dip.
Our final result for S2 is 0.10 nm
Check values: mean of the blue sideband 11.8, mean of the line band 12.2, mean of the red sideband 12.8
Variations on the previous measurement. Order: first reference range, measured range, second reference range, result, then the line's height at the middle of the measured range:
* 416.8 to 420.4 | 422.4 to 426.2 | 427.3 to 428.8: -0.23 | 12.1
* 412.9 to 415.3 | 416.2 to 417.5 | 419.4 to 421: 0.02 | 11.8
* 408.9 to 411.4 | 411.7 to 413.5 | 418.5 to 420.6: -0.04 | 11.6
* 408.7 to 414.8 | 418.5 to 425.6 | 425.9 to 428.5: -0.11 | 12.5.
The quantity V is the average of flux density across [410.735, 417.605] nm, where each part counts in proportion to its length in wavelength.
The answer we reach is 11.8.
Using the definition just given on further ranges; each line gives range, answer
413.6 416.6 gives 11.9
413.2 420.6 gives 11.8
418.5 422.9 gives 12.5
